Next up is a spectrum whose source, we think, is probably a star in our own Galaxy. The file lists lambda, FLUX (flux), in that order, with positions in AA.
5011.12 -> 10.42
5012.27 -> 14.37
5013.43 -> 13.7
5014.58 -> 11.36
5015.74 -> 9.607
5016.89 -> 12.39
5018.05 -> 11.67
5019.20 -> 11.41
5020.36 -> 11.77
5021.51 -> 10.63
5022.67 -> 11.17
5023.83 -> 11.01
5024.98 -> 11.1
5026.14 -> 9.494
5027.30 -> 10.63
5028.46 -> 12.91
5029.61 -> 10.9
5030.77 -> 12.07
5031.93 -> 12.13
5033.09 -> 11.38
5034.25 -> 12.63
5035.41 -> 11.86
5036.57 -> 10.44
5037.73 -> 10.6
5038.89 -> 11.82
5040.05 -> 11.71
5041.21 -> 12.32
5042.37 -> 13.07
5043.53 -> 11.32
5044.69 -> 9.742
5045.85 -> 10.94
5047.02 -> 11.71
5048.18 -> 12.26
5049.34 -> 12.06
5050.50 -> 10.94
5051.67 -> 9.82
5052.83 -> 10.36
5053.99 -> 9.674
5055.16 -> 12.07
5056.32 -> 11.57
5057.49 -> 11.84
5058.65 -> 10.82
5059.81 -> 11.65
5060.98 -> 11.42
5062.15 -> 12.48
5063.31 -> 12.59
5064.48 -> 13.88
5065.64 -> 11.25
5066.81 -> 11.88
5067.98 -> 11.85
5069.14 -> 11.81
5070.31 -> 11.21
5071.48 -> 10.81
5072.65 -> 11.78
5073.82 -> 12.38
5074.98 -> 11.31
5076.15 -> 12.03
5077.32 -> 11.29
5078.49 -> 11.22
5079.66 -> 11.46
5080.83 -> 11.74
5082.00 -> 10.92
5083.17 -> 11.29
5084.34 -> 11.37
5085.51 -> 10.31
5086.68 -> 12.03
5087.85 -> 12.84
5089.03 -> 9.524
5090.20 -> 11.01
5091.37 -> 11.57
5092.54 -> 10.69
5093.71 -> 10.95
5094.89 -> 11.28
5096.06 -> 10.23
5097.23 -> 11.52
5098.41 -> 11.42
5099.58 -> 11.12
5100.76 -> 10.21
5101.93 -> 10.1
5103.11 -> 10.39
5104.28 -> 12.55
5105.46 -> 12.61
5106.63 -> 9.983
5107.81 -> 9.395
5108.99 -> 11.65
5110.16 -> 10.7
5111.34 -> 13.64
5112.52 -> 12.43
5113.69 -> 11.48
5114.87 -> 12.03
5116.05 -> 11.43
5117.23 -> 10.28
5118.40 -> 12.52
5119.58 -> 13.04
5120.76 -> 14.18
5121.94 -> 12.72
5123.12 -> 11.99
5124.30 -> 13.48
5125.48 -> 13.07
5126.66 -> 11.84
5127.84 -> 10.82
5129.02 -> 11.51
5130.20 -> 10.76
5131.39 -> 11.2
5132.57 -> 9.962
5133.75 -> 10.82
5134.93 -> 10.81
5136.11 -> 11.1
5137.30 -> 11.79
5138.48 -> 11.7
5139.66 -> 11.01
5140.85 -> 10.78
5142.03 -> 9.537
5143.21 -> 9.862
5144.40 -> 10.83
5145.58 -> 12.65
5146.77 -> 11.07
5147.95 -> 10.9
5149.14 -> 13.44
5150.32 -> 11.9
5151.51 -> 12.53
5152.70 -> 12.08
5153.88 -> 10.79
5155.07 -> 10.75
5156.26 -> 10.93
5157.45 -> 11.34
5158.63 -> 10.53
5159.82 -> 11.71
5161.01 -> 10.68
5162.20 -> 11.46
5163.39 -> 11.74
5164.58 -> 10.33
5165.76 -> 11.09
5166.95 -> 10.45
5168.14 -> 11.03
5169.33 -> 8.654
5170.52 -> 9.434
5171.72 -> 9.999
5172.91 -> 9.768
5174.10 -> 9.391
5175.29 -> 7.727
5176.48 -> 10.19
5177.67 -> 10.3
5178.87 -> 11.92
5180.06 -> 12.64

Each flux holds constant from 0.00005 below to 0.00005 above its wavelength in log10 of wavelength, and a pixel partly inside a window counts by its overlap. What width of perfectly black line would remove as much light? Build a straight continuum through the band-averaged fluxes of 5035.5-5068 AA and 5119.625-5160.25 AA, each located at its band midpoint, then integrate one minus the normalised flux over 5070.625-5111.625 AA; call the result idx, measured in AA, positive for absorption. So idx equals 1.01 AA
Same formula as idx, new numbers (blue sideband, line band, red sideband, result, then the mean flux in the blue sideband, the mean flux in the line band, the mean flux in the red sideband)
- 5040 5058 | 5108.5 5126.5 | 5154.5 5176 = -2.56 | 11.3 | 12.3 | 10.4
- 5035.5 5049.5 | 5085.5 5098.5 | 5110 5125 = 0.99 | 11.5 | 11.1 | 12.4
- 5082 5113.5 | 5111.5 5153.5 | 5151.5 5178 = -3.17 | 11.2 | 11.7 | 10.5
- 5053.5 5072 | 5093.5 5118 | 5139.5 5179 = 0.11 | 11.7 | 11.2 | 10.8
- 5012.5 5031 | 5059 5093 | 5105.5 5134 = 0.05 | 11.4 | 11.6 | 11.7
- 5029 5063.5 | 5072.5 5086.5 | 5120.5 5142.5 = 0.06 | 11.5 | 11.4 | 11.5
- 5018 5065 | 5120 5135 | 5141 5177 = -1.20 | 11.5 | 11.8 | 10.8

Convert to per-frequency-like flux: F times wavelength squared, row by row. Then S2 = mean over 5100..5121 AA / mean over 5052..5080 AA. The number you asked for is 1.0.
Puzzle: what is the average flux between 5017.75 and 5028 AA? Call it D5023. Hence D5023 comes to 11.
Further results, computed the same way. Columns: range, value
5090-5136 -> 11.5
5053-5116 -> 11.4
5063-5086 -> 11.6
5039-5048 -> 11.6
